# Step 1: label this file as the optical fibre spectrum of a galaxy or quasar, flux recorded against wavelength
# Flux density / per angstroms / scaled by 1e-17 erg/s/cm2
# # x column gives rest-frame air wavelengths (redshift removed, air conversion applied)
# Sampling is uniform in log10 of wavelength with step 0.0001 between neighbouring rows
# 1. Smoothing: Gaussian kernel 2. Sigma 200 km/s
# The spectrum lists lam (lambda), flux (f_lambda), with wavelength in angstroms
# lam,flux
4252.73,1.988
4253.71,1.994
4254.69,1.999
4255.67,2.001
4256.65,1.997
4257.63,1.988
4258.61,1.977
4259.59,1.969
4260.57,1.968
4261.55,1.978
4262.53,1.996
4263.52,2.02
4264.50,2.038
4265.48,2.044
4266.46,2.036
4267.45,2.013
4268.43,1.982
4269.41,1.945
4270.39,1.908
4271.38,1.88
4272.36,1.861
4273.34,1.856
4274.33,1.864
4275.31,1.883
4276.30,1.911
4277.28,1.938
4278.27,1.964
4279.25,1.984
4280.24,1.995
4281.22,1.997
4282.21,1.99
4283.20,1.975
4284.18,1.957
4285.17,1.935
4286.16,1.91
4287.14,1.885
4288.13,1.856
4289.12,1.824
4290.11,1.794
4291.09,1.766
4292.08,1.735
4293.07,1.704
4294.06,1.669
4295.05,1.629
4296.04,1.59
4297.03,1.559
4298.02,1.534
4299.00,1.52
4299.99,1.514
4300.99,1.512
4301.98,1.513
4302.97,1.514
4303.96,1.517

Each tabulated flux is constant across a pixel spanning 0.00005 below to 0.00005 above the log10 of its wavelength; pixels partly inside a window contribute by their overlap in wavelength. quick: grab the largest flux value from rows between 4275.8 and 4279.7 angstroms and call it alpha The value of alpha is 1.984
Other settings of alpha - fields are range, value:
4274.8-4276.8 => 1.911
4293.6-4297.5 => 1.669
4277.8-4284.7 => 1.997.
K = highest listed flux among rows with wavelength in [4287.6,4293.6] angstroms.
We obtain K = 1.856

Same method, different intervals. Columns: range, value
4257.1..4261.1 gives 1.988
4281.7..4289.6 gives 1.99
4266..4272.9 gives 2.036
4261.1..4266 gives 2.044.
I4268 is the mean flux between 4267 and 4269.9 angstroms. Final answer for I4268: 1.98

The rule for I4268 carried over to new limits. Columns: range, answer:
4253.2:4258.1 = 2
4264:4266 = 2.05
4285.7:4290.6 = 1.85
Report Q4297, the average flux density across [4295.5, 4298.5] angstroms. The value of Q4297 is 1.56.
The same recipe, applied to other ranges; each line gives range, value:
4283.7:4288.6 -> 1.91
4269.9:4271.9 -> 1.89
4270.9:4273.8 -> 1.87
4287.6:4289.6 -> 1.84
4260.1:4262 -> 1.97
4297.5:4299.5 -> 1.53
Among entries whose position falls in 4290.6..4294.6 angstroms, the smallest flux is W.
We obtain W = 1.669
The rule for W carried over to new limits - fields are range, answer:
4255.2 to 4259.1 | 1.977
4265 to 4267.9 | 2.013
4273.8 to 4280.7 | 1.864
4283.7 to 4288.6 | 1.856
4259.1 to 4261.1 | 1.968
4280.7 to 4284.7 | 1.957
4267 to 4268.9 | 1.982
